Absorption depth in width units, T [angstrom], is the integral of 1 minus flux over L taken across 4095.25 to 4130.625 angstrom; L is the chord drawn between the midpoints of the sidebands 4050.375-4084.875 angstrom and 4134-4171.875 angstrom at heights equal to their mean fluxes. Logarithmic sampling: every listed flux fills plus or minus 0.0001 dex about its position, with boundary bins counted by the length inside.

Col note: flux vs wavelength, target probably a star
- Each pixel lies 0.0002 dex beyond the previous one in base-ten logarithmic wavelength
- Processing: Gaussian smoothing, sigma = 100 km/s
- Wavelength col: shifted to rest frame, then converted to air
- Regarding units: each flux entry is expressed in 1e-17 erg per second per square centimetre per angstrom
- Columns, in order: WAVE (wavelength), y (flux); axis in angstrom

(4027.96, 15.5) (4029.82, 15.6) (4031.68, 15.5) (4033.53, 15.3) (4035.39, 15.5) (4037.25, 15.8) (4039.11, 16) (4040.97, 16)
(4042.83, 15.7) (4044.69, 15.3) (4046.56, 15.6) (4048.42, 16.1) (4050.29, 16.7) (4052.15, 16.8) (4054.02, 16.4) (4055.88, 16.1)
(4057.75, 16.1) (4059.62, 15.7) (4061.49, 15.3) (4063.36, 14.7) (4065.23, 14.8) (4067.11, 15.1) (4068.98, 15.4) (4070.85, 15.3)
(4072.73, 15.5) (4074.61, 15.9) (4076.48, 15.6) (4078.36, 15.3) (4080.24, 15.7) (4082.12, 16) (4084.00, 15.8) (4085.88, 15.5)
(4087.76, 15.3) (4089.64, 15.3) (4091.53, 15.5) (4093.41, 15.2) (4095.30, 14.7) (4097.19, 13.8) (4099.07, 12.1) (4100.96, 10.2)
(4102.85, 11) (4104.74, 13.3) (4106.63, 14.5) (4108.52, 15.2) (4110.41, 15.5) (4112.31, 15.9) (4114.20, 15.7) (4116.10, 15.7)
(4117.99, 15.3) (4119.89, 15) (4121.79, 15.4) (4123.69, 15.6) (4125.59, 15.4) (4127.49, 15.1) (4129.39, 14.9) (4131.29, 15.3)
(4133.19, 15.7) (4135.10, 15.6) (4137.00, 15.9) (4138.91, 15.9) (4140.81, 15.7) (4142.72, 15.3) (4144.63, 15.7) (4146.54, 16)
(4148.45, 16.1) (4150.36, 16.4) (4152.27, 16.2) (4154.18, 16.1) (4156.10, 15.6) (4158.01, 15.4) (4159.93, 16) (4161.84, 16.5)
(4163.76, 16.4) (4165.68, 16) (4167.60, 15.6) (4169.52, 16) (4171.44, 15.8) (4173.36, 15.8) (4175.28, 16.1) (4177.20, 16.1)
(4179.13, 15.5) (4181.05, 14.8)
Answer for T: 3.04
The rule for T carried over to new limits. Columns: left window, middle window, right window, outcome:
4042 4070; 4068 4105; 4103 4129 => 1.8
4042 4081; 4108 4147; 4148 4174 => 0.9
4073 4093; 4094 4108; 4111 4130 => 2.3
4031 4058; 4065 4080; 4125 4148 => 0.4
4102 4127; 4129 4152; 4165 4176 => -0.6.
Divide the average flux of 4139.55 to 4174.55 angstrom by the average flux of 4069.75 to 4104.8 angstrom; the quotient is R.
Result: 1.1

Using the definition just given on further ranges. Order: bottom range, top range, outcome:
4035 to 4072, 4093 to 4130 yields 0.92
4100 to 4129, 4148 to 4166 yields 1.10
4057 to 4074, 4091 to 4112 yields 0.90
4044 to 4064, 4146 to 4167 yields 1.01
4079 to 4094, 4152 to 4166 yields 1.03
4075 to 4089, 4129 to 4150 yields 1.00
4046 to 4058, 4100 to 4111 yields 0.81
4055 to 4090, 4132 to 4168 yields 1.03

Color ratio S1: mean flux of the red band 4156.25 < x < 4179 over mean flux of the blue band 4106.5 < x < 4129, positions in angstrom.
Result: 1.0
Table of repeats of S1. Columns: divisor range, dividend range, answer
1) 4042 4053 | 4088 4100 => 0.90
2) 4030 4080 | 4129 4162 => 1.01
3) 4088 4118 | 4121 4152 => 1.09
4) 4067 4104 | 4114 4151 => 1.06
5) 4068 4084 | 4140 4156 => 1.02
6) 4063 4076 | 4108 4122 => 1.01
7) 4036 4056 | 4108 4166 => 0.98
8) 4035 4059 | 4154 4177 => 1.00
